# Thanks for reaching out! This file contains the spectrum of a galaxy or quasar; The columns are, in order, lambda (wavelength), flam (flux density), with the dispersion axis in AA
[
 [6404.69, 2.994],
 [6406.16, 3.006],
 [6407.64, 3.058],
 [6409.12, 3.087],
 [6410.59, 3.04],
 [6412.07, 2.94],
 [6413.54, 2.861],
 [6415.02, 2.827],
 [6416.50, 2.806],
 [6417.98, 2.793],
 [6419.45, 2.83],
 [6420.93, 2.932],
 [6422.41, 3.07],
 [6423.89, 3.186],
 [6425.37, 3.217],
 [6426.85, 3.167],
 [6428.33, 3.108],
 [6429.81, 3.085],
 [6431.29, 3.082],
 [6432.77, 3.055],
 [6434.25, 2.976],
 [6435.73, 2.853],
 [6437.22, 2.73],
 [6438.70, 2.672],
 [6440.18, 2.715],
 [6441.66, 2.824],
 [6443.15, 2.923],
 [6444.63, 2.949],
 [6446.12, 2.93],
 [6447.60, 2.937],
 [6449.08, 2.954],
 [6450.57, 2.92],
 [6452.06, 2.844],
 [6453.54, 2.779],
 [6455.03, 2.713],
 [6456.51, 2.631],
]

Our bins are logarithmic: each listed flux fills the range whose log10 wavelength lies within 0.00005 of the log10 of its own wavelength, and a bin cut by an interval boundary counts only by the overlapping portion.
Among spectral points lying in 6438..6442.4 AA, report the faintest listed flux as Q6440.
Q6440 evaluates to 2.672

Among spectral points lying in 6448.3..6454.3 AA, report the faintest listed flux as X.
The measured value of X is 2.779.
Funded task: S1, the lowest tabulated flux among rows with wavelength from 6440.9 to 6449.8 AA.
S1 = 2.824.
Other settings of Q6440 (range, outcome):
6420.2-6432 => 2.932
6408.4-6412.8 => 2.94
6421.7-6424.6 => 3.07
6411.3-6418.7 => 2.793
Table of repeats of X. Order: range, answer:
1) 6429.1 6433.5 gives 3.055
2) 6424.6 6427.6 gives 3.167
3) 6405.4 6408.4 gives 3.006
